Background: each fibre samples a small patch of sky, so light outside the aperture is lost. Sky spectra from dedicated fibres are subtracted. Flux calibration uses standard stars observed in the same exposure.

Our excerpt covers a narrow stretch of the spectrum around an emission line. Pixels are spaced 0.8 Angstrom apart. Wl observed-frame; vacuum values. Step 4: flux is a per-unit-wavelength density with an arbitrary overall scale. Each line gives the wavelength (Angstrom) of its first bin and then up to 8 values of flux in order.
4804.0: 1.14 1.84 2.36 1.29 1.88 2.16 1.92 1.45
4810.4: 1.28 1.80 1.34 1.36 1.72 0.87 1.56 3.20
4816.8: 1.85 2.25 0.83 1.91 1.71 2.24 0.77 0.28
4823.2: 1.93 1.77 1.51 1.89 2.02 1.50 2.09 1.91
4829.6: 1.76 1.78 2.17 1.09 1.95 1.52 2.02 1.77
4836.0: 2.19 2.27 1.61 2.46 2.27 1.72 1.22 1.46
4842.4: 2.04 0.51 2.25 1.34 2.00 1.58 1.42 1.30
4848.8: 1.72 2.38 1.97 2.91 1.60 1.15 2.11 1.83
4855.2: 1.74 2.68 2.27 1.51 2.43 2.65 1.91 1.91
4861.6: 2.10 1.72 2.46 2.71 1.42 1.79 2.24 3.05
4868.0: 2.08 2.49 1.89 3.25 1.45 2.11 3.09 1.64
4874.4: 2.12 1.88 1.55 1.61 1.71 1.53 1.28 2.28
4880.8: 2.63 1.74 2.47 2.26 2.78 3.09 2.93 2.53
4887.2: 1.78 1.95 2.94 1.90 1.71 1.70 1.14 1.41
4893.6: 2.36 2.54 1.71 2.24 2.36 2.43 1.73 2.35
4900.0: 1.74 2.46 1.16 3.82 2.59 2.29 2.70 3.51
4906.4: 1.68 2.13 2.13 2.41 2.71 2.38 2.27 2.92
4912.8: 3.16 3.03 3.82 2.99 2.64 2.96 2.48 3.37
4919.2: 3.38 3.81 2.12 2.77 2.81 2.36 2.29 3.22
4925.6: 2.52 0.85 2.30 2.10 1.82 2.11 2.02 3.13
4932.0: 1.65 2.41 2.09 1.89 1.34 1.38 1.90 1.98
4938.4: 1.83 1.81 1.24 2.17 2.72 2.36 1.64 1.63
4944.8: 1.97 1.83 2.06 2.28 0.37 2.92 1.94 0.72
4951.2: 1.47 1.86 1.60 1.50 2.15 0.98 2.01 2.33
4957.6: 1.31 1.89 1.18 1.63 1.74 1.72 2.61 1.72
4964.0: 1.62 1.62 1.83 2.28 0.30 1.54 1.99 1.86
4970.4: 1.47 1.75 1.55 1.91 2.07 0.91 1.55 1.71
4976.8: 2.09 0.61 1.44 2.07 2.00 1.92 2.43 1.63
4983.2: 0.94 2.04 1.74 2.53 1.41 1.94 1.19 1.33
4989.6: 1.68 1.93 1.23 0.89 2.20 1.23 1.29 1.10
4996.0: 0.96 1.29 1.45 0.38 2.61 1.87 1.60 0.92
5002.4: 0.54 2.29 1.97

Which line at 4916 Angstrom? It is C III] 1909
